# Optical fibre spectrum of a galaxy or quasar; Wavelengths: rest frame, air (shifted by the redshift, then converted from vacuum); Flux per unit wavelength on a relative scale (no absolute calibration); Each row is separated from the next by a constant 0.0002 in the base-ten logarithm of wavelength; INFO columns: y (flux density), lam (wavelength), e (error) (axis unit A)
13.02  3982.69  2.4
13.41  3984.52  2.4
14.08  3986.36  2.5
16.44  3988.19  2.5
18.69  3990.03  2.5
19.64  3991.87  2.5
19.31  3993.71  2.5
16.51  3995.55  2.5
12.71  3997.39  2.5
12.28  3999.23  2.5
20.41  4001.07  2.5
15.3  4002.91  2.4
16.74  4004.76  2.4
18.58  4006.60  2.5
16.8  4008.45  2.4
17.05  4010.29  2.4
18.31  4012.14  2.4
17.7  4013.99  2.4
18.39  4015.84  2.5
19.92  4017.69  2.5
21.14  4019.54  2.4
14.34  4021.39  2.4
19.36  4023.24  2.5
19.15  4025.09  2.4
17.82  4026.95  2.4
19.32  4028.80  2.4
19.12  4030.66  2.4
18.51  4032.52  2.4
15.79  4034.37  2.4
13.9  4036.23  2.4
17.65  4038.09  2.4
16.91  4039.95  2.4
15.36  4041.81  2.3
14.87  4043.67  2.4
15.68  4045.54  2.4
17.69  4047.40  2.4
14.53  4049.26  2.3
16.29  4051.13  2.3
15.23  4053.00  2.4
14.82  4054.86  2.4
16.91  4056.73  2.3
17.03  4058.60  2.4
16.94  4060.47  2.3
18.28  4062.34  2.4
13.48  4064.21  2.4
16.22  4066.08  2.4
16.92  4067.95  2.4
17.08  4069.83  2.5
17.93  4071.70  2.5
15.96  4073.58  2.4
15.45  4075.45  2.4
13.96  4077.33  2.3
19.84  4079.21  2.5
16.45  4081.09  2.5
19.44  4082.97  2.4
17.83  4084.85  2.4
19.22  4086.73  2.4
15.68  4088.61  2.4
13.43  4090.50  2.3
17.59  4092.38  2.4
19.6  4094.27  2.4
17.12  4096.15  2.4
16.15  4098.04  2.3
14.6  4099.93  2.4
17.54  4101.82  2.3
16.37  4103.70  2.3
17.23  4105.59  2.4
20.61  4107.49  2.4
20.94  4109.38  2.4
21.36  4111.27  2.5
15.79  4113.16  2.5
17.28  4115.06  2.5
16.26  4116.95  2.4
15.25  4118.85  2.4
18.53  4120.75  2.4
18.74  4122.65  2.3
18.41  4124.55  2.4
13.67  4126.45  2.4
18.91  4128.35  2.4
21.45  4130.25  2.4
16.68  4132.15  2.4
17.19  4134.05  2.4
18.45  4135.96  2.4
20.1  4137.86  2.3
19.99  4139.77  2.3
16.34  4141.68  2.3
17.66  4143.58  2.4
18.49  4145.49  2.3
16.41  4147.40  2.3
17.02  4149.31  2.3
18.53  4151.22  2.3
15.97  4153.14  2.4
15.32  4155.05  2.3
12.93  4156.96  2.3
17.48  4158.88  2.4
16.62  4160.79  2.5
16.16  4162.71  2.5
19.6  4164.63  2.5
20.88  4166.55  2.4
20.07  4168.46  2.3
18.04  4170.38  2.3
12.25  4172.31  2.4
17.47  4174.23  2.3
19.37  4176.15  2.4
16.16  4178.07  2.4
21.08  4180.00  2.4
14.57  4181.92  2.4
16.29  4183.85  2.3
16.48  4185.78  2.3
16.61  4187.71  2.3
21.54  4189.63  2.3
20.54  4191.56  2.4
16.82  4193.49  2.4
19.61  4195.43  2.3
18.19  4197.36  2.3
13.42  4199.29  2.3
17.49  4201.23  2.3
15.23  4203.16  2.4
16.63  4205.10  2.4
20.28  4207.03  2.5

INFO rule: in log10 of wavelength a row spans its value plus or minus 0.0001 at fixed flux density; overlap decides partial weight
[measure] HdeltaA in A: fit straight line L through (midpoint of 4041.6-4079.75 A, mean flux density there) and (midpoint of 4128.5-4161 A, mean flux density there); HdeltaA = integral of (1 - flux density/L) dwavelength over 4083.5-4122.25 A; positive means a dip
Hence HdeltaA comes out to -1.4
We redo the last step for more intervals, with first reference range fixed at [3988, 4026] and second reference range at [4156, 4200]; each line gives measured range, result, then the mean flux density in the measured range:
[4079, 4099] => 0.2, 17.4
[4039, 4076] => 2.9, 16.2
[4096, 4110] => 0.0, 17.5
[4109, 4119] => -0.2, 17.8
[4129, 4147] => -0.9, 18.4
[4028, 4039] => 0.1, 17.4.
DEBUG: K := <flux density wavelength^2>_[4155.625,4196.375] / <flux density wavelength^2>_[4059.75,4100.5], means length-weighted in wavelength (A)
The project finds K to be 1.10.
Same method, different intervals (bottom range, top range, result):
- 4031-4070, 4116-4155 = 1.13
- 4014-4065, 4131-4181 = 1.09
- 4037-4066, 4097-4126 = 1.13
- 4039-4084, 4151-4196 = 1.13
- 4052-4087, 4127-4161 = 1.08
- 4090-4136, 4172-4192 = 1.03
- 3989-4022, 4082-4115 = 1.06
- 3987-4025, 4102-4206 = 1.08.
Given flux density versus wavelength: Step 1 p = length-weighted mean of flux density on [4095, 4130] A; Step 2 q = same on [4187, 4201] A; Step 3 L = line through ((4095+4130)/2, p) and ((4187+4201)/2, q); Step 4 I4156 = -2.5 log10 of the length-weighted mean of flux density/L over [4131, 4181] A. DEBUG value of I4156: 0.02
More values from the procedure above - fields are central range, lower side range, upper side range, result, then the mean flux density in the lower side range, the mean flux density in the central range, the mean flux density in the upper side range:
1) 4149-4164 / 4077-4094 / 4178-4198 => 0.10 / 17.3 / 16.3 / 18.1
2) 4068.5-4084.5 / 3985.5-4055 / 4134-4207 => 0.01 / 17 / 17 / 17.5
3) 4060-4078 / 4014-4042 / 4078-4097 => 0.09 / 17.8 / 16.2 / 17.6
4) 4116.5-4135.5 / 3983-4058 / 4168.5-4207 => -0.02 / 16.9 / 17.6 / 17.4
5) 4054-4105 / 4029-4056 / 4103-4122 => 0.03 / 16.3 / 16.7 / 18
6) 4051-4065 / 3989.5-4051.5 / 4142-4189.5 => 0.07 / 17.2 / 16.1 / 17.2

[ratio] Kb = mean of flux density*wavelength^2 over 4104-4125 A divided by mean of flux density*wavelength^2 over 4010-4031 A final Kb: 1.03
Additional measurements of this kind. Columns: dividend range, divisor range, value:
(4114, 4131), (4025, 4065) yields 1.10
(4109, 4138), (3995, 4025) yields 1.10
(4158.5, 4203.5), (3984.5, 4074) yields 1.12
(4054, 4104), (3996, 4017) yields 1.03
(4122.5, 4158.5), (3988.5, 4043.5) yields 1.06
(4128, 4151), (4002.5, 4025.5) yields 1.08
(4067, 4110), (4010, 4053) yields 1.03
